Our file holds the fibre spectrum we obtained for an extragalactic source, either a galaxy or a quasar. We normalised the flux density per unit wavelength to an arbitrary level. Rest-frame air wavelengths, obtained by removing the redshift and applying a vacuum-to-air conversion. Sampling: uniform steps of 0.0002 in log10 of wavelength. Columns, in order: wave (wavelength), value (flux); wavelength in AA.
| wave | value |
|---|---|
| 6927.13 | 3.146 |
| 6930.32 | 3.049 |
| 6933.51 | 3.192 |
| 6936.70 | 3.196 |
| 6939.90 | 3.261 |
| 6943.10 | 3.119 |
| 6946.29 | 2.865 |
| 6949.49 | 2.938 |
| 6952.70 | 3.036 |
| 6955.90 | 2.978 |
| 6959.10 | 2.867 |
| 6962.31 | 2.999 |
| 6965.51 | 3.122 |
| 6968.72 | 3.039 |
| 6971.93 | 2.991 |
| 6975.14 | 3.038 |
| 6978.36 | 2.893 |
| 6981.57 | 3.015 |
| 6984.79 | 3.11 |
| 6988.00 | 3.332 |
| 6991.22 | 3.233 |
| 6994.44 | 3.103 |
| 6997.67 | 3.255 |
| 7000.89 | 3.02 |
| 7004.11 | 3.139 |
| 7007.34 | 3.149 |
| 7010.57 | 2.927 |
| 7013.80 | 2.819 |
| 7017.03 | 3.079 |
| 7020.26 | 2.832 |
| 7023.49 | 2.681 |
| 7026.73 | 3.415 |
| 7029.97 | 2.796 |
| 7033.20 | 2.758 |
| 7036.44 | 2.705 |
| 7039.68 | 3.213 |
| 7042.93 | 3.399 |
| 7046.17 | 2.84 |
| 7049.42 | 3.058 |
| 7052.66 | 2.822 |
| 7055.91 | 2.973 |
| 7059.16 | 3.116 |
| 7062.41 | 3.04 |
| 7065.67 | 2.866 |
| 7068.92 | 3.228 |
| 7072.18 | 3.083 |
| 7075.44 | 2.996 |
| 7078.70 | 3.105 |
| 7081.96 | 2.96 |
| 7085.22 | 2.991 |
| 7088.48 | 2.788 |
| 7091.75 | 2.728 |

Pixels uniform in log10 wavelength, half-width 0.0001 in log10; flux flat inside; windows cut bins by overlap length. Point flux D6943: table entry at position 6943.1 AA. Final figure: 3.119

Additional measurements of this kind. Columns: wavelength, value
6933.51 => 3.192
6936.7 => 3.196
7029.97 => 2.796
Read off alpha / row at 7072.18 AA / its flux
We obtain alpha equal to 3.083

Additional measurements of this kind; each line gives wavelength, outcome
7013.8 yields 2.819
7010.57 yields 2.927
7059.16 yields 3.116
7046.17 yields 2.84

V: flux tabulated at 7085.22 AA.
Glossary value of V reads 2.991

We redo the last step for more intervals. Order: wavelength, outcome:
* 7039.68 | 3.213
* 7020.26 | 2.832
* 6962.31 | 2.999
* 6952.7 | 3.036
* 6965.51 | 3.122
